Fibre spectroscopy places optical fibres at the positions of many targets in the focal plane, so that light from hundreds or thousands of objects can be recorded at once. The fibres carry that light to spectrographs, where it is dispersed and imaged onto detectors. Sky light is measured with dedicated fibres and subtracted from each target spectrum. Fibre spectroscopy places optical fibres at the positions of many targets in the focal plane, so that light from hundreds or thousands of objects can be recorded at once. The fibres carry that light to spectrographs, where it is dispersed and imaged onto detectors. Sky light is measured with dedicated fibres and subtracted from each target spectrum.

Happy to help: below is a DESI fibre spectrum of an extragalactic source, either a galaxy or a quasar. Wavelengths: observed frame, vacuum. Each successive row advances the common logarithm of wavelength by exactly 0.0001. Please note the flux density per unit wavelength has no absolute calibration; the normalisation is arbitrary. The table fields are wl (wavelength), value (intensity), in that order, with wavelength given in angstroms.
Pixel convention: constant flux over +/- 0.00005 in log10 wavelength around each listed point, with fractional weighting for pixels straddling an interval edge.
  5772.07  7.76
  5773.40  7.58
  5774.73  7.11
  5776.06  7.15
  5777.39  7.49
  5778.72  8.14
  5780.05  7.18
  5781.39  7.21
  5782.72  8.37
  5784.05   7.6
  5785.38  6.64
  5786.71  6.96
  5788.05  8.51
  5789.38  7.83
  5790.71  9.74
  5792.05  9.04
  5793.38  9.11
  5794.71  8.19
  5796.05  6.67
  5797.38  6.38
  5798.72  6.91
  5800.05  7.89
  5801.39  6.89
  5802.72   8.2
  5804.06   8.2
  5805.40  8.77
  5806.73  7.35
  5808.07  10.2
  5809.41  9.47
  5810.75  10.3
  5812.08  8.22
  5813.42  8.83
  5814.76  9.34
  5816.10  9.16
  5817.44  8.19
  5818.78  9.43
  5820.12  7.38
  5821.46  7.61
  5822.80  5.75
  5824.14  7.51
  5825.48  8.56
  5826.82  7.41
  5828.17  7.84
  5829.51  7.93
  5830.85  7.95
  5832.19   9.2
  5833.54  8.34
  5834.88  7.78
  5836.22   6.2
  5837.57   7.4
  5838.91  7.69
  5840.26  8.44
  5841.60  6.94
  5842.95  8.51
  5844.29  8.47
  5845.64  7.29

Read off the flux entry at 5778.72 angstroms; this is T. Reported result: 8.14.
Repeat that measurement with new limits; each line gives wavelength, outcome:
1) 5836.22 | 6.2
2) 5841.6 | 6.94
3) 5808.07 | 10.2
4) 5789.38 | 7.83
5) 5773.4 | 7.58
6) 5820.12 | 7.38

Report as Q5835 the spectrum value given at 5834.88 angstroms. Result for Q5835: 7.78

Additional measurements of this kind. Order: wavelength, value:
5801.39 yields 6.89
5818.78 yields 9.43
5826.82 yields 7.41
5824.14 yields 7.51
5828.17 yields 7.84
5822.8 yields 5.75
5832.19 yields 9.2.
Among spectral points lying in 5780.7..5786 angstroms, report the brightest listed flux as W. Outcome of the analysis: 8.37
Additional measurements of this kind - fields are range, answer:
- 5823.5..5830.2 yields 8.56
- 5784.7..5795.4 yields 9.74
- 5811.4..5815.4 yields 9.34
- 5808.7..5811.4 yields 10.3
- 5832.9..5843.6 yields 8.51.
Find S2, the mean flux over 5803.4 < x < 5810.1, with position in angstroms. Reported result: 8.8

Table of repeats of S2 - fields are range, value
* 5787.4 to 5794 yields 8.85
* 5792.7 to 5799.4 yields 7.47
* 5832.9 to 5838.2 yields 7.43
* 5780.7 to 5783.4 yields 7.77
